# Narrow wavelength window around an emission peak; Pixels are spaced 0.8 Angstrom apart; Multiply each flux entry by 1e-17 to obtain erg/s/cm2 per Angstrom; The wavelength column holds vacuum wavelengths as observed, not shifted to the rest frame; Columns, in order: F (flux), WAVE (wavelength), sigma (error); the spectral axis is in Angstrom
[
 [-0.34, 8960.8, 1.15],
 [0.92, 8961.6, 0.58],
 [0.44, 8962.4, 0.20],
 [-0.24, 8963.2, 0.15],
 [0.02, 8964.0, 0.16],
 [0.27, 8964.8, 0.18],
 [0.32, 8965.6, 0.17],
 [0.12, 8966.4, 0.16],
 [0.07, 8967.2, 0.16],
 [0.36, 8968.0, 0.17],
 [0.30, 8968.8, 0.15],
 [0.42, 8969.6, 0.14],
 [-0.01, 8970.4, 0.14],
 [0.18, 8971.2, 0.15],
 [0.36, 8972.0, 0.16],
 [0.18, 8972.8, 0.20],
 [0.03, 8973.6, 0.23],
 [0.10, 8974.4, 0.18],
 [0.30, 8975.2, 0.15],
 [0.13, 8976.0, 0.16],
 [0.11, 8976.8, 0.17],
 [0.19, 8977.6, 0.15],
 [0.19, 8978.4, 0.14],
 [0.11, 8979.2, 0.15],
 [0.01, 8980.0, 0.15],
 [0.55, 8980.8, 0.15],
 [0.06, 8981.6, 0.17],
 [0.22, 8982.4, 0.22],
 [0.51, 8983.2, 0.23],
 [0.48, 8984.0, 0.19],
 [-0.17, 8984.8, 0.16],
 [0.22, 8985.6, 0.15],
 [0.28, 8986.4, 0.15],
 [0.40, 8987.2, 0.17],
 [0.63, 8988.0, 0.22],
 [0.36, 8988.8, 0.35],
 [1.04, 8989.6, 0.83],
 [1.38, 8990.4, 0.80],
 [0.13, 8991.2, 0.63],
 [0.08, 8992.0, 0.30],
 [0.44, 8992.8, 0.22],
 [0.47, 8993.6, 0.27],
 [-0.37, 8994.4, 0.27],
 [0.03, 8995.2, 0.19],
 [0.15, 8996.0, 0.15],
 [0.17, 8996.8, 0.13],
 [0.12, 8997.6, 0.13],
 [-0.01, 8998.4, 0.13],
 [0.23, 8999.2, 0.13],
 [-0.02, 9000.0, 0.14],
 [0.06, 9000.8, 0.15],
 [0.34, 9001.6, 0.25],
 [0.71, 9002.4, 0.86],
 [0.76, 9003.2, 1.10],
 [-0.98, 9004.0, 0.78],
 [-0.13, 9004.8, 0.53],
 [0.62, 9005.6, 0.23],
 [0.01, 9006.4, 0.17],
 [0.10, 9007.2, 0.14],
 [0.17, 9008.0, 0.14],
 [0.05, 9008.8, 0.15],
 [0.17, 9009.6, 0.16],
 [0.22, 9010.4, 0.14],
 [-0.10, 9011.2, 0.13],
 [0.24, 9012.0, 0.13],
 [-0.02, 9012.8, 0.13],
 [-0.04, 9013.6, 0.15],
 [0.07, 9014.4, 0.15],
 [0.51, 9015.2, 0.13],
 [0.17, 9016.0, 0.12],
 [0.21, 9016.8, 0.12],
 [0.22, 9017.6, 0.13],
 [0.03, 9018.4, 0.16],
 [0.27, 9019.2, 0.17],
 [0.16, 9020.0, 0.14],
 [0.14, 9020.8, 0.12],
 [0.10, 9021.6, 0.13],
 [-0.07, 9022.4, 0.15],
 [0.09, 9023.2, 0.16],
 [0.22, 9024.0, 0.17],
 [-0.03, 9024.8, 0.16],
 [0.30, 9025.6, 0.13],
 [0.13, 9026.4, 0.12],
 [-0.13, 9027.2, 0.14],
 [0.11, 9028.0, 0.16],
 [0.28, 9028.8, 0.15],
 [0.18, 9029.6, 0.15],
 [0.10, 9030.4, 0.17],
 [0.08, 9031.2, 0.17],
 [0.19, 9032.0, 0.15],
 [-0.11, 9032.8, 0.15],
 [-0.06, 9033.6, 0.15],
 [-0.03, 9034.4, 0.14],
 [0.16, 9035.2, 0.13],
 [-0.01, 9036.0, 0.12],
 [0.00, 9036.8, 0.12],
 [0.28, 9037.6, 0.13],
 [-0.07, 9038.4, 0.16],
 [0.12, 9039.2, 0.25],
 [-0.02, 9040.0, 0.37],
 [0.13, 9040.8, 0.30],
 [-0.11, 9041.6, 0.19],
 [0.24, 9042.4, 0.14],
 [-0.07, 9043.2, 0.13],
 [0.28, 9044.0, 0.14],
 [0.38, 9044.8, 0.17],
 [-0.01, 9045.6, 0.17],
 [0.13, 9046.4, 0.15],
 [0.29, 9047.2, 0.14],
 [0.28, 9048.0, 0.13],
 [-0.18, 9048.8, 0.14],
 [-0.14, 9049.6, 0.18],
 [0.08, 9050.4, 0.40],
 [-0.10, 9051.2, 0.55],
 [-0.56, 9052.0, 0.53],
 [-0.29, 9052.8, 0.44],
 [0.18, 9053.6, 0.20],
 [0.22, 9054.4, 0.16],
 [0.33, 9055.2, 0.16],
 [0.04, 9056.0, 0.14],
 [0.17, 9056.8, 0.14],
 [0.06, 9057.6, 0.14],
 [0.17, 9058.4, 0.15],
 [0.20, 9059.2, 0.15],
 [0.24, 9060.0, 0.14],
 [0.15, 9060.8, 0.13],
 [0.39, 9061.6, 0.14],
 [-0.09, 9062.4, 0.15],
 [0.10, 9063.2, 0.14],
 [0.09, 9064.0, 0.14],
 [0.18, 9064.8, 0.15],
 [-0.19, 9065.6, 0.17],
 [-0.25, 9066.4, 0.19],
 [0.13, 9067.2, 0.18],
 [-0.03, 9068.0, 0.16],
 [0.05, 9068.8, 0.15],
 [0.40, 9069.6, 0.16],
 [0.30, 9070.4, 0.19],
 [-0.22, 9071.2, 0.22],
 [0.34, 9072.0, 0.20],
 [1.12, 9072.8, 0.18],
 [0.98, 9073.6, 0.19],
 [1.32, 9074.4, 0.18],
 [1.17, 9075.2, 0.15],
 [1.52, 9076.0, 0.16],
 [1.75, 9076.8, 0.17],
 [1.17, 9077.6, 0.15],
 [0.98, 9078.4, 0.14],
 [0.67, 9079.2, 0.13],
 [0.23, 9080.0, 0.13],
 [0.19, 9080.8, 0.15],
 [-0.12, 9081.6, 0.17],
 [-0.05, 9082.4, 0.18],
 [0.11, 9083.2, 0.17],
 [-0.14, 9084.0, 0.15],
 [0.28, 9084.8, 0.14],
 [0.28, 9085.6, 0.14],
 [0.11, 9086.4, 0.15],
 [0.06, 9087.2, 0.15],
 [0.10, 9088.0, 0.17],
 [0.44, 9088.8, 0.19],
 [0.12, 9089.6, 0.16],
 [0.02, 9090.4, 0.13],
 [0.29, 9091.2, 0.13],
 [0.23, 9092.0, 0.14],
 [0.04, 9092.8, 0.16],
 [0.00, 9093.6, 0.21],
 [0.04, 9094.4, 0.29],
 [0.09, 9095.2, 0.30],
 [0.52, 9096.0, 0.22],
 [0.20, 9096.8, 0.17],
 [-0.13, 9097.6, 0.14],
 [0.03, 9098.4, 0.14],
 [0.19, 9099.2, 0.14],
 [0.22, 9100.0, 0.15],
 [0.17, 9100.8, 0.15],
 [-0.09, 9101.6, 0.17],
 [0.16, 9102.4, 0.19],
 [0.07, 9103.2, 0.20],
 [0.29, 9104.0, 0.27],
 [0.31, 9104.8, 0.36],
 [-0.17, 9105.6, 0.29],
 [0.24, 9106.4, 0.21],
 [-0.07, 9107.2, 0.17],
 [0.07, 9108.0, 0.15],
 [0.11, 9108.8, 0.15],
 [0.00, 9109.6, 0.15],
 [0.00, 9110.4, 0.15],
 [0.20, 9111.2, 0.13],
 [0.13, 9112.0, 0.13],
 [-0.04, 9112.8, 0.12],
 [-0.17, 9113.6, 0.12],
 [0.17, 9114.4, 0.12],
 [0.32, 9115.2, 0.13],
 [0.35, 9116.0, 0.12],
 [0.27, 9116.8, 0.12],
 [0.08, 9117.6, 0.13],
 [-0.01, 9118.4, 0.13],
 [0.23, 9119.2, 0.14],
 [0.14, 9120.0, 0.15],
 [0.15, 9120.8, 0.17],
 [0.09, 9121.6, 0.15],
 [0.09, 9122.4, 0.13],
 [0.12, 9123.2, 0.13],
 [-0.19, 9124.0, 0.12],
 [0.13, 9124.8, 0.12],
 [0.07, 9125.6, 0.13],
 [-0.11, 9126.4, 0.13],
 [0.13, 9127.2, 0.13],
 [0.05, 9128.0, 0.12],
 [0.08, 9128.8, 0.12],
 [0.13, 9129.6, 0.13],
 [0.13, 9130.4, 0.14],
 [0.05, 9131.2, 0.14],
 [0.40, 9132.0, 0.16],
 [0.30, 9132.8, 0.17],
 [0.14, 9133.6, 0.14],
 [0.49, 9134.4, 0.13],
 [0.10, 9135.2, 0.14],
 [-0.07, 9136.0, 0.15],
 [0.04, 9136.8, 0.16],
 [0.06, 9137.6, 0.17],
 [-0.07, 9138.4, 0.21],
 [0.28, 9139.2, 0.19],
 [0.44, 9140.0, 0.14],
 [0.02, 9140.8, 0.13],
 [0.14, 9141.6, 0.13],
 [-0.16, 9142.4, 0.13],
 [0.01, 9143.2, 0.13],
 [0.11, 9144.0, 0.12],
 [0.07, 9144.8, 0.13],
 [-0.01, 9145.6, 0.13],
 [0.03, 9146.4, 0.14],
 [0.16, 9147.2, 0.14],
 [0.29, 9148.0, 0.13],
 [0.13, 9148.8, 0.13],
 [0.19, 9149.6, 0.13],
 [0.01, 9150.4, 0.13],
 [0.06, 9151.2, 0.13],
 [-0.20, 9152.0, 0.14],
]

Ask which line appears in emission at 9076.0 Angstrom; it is [O III]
